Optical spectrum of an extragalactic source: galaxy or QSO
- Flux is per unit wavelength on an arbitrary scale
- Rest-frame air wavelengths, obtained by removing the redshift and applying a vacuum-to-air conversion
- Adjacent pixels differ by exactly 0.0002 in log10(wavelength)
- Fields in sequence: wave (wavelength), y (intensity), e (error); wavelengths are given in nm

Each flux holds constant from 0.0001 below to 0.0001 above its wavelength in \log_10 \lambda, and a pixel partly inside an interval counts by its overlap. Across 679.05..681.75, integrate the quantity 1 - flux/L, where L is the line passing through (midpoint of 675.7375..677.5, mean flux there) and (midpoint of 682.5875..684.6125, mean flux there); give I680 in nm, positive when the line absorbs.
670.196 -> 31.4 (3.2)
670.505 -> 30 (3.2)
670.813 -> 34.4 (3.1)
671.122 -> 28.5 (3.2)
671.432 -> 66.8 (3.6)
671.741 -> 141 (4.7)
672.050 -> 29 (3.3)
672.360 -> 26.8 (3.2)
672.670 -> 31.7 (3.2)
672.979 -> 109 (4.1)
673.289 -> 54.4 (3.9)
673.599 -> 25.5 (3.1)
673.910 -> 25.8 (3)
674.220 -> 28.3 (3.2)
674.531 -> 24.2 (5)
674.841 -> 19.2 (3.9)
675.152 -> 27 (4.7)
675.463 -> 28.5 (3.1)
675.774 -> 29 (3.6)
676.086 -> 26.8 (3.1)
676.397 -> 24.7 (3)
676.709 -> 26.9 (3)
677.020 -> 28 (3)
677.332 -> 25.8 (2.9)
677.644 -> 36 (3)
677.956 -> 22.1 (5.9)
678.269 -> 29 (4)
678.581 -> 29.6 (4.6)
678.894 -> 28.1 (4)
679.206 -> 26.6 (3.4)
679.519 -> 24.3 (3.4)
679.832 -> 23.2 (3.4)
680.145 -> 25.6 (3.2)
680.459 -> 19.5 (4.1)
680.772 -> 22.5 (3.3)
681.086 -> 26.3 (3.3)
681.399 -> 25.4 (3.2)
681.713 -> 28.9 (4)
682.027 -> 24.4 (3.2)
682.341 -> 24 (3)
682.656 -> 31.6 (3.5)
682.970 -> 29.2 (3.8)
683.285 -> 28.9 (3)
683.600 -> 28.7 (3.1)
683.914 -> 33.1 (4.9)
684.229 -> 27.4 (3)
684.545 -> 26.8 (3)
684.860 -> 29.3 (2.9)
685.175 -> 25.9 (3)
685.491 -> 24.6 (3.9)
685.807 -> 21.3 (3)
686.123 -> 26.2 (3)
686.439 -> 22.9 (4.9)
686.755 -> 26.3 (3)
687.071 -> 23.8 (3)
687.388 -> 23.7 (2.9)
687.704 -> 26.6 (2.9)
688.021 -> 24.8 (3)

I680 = 0.353 nm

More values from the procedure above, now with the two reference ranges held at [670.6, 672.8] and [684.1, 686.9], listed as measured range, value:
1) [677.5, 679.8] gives 0.633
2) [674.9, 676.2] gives 0.491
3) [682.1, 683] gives 0.092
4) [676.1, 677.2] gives 0.401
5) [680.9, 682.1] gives 0.241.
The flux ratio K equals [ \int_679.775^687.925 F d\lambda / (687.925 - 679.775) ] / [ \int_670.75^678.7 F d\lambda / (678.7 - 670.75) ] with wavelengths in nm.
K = 0.69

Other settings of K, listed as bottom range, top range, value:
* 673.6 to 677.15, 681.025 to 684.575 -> 1.07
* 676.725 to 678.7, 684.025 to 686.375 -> 0.92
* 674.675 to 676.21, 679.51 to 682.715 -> 0.95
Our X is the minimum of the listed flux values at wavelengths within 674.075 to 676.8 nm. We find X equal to 19.2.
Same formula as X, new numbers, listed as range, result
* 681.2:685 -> 24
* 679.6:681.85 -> 19.5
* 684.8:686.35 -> 21.3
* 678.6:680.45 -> 23.2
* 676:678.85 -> 22.1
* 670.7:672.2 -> 28.5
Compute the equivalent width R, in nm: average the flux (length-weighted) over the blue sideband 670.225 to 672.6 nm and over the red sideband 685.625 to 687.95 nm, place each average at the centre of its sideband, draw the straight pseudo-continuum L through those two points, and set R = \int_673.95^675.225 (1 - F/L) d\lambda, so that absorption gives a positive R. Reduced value 0.56 nm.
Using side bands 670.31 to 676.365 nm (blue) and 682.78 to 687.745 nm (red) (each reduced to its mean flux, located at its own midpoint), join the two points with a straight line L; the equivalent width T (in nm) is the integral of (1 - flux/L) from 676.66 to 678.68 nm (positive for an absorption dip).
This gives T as 0.42 nm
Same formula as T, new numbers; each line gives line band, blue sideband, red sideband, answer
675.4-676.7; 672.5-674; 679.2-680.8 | 0.40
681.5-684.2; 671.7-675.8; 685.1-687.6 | 0.02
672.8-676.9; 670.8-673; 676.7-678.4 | 0.81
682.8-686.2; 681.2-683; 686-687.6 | -0.21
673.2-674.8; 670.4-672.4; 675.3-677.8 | 0.43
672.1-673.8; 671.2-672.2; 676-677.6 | 0.42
